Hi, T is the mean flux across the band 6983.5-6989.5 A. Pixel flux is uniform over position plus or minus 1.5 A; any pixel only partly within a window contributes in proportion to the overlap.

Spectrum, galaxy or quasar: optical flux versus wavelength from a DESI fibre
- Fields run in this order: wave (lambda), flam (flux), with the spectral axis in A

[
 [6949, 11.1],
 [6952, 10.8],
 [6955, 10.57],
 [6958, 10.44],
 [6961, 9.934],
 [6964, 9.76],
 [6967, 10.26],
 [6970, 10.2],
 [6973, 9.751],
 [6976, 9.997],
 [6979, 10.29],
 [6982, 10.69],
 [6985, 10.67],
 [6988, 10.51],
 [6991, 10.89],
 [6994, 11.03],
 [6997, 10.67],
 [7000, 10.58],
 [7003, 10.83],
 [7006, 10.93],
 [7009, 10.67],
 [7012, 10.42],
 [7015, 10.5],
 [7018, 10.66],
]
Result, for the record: 10.6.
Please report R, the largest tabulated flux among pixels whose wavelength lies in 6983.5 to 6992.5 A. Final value 10.89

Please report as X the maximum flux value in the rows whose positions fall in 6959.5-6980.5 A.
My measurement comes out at 10.29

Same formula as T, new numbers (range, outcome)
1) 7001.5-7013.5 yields 10.7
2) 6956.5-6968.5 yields 10.1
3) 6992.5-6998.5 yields 10.8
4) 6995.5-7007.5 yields 10.8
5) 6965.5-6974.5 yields 10.1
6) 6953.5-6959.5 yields 10.5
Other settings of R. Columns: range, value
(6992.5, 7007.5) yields 11.03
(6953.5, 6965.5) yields 10.57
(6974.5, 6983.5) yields 10.69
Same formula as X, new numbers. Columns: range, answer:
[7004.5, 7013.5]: 10.93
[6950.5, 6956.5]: 10.8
